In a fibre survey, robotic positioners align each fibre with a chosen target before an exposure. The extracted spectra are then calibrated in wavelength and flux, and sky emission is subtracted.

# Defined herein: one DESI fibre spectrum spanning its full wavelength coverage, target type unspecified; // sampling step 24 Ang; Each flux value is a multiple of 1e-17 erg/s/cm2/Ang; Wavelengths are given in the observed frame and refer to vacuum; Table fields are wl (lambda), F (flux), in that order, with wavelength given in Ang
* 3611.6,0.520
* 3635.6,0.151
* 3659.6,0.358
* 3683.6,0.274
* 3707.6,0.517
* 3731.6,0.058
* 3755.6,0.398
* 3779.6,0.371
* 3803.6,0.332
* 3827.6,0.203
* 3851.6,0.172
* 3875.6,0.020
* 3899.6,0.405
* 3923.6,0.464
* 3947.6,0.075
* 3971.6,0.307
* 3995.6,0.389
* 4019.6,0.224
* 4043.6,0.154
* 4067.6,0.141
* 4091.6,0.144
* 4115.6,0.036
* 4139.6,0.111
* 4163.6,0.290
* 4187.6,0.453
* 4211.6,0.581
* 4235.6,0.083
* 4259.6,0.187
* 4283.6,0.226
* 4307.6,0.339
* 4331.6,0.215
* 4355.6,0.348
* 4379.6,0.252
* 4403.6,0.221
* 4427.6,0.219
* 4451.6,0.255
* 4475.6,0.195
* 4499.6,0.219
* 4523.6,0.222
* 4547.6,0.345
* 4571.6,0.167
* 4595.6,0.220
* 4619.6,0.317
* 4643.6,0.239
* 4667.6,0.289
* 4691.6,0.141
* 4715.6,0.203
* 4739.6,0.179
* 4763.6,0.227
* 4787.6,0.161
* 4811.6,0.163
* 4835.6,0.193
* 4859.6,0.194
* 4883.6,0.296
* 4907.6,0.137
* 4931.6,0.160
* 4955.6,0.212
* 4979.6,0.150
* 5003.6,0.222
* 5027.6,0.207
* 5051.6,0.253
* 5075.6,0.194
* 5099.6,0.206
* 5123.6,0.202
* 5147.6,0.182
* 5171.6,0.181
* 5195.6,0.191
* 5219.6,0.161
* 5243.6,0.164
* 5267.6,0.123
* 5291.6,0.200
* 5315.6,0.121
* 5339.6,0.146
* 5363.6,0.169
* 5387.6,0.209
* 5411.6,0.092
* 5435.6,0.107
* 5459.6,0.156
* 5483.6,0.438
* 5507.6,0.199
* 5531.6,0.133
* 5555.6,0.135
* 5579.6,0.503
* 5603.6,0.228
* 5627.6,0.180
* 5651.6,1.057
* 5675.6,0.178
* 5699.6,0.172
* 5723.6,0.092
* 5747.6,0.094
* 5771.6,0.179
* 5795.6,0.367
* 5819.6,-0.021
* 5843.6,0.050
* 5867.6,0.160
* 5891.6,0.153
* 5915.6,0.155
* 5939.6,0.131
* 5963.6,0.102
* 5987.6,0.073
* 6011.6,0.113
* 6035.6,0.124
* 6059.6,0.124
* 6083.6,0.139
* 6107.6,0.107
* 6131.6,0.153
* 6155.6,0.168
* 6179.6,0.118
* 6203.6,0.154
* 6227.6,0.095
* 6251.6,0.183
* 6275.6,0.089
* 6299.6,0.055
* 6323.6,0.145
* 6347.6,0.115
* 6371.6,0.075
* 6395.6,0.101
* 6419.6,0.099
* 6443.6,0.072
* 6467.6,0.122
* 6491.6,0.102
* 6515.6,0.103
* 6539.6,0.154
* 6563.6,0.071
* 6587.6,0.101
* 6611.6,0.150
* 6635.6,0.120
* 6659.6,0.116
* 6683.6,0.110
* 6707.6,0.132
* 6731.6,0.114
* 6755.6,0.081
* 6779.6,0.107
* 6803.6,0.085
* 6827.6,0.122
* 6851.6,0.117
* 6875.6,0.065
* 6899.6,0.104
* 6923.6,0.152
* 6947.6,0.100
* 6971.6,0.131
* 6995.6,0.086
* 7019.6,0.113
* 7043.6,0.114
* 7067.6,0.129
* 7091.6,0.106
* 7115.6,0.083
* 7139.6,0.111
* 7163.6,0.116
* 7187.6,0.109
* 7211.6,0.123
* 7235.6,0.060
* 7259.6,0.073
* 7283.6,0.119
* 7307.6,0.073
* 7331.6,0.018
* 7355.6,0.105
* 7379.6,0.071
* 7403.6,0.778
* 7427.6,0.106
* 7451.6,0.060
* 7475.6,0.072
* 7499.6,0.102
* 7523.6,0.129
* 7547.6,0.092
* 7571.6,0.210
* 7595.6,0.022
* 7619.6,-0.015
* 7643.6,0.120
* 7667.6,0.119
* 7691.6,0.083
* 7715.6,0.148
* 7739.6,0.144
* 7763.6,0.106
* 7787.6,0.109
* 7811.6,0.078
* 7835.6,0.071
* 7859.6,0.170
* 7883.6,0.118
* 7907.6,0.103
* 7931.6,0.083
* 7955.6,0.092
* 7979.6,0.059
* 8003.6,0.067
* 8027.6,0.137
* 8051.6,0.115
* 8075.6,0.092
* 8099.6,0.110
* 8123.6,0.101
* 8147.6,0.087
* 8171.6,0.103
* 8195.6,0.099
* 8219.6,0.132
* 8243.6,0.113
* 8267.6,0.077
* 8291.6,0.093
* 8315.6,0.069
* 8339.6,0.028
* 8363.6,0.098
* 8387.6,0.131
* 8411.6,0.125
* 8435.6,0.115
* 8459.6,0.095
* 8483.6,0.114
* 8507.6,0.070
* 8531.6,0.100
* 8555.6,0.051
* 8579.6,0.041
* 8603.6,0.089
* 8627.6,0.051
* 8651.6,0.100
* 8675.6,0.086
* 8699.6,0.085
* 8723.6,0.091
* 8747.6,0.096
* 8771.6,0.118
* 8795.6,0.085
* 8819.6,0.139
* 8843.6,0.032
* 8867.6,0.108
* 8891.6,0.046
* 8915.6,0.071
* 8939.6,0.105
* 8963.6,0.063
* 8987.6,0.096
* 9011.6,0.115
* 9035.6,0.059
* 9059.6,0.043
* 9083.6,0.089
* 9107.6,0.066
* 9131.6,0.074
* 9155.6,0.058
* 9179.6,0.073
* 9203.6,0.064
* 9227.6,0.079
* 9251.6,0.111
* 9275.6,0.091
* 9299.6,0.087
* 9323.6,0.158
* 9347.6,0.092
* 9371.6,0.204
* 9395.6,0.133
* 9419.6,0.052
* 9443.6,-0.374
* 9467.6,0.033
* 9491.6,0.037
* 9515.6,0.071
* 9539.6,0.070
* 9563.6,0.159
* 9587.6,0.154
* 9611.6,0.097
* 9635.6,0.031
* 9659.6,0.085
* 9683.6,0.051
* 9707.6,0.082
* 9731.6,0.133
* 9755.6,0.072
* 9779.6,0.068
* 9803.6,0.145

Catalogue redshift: 0.13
